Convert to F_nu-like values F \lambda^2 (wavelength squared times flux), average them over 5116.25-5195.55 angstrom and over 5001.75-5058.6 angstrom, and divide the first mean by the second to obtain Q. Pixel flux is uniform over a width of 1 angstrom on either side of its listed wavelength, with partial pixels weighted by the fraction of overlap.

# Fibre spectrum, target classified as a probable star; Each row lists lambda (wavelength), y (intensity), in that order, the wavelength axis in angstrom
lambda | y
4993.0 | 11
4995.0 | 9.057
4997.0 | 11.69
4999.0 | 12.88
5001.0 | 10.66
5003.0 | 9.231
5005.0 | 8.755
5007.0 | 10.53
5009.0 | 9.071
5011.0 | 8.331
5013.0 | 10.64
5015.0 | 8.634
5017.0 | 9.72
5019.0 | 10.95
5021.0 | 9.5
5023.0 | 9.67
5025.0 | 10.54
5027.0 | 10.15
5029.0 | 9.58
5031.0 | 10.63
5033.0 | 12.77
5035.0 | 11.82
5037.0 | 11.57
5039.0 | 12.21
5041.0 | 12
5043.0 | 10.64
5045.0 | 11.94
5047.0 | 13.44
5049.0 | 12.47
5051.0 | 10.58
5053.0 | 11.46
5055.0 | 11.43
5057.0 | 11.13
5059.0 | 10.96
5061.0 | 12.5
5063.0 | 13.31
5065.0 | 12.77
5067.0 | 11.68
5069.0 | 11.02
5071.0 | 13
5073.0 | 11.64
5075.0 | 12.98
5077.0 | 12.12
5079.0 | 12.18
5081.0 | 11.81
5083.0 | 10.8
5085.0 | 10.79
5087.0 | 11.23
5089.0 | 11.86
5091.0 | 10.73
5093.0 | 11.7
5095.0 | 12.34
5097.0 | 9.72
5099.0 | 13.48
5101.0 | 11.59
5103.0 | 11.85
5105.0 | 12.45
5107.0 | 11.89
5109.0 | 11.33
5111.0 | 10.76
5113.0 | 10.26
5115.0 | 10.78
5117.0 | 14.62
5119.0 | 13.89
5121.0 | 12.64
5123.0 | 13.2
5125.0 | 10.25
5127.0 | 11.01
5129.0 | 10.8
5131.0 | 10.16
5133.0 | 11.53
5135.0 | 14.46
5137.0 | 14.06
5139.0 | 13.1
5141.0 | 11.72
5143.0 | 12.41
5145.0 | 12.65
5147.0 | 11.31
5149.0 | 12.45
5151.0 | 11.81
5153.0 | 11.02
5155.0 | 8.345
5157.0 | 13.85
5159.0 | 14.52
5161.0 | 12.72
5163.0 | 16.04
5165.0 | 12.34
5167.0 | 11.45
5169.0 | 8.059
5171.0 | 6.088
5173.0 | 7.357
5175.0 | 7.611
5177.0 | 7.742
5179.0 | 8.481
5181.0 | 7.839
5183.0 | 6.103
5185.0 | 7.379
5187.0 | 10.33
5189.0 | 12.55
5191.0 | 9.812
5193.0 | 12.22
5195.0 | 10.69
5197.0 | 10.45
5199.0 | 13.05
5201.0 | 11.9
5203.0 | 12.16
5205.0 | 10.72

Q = 1.1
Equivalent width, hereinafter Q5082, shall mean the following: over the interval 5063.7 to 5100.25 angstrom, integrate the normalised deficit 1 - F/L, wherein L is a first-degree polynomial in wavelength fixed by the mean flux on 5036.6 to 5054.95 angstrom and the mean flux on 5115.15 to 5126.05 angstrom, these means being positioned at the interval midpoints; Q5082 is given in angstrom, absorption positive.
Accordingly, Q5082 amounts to 1.4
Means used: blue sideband 11.8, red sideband 12.7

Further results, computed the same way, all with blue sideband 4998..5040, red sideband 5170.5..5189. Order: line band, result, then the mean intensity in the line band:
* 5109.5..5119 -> -3.1 angstrom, 11.8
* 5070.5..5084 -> -3.6 angstrom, 12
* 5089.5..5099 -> -2.2 angstrom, 11.4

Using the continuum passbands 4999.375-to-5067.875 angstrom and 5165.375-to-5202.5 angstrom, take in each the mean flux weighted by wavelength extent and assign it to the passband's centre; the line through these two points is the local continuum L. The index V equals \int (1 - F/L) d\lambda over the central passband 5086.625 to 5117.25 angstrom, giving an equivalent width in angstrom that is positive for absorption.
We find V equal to -3.95 angstrom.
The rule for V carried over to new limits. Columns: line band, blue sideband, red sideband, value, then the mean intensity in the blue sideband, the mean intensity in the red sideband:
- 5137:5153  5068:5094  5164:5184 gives -4.9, 11.7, 8.31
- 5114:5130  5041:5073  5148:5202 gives -1.5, 11.9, 10.5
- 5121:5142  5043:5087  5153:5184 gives -2.8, 11.9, 9.94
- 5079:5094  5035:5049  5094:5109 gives 0.7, 12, 11.9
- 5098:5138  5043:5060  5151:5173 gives -2.2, 11.6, 11.3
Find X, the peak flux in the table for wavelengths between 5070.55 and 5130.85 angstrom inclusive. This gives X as 14.62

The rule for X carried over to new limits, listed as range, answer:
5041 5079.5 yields 13.44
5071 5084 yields 13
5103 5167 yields 16.04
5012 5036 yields 12.77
